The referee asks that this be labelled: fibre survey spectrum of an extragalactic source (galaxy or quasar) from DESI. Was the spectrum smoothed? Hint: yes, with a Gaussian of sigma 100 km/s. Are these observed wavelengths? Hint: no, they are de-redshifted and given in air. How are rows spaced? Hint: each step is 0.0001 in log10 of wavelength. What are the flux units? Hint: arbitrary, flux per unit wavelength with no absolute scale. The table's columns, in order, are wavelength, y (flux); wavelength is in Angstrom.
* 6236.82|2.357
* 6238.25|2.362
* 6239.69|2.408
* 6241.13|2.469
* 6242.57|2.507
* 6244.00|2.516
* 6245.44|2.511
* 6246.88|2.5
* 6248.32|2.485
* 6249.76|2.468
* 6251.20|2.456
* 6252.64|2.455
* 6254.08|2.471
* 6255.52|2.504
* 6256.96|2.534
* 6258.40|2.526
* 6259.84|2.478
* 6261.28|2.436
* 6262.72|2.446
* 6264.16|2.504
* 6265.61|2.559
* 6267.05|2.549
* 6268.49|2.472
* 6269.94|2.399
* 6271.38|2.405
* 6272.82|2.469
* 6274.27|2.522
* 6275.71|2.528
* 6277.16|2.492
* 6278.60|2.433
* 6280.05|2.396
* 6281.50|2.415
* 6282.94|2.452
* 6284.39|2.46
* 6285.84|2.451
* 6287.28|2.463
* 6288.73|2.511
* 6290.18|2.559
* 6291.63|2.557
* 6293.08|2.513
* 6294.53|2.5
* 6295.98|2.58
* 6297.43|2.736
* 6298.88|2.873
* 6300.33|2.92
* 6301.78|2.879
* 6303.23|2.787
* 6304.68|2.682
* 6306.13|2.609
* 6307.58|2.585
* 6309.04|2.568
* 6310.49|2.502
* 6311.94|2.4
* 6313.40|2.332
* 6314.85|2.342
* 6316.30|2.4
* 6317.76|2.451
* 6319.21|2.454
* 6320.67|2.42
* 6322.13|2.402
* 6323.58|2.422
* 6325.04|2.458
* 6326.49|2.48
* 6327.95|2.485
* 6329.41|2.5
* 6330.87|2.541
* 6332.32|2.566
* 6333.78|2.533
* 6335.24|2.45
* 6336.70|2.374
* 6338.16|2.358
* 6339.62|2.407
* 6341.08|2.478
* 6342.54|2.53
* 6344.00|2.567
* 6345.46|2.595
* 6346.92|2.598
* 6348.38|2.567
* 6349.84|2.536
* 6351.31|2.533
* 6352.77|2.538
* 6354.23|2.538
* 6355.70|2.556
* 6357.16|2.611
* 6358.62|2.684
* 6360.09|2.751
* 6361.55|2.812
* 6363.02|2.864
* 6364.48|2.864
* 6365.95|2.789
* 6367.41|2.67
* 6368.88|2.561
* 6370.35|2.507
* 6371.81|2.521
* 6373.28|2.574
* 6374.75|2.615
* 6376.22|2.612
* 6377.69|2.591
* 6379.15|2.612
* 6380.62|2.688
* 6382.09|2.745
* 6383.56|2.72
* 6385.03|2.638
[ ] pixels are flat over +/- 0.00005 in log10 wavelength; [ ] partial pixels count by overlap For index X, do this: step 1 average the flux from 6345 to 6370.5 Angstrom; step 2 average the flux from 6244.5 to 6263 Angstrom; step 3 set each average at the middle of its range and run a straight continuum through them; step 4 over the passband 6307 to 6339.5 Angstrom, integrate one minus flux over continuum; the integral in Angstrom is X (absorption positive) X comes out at 1.73 Angstrom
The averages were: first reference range 2.48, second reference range 2.65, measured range 2.45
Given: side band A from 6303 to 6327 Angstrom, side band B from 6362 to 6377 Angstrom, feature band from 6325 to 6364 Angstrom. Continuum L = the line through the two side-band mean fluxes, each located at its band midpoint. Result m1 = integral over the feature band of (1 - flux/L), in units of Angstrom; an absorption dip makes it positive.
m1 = 0.3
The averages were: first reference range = 2.48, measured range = 2.56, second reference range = 2.66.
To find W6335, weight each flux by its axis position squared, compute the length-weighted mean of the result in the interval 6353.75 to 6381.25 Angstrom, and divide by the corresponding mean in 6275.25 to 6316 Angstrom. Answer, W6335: 1.1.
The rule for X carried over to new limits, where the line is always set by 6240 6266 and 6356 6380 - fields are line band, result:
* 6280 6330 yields 0.69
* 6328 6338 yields 0.48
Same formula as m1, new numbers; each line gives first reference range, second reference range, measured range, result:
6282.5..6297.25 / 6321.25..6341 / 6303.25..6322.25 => 0.0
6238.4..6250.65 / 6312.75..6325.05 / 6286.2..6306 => -1.8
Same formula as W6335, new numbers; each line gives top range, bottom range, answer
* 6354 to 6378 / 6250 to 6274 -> 1.11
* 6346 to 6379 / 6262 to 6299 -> 1.08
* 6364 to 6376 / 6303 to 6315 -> 1.06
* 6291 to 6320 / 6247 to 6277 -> 1.05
